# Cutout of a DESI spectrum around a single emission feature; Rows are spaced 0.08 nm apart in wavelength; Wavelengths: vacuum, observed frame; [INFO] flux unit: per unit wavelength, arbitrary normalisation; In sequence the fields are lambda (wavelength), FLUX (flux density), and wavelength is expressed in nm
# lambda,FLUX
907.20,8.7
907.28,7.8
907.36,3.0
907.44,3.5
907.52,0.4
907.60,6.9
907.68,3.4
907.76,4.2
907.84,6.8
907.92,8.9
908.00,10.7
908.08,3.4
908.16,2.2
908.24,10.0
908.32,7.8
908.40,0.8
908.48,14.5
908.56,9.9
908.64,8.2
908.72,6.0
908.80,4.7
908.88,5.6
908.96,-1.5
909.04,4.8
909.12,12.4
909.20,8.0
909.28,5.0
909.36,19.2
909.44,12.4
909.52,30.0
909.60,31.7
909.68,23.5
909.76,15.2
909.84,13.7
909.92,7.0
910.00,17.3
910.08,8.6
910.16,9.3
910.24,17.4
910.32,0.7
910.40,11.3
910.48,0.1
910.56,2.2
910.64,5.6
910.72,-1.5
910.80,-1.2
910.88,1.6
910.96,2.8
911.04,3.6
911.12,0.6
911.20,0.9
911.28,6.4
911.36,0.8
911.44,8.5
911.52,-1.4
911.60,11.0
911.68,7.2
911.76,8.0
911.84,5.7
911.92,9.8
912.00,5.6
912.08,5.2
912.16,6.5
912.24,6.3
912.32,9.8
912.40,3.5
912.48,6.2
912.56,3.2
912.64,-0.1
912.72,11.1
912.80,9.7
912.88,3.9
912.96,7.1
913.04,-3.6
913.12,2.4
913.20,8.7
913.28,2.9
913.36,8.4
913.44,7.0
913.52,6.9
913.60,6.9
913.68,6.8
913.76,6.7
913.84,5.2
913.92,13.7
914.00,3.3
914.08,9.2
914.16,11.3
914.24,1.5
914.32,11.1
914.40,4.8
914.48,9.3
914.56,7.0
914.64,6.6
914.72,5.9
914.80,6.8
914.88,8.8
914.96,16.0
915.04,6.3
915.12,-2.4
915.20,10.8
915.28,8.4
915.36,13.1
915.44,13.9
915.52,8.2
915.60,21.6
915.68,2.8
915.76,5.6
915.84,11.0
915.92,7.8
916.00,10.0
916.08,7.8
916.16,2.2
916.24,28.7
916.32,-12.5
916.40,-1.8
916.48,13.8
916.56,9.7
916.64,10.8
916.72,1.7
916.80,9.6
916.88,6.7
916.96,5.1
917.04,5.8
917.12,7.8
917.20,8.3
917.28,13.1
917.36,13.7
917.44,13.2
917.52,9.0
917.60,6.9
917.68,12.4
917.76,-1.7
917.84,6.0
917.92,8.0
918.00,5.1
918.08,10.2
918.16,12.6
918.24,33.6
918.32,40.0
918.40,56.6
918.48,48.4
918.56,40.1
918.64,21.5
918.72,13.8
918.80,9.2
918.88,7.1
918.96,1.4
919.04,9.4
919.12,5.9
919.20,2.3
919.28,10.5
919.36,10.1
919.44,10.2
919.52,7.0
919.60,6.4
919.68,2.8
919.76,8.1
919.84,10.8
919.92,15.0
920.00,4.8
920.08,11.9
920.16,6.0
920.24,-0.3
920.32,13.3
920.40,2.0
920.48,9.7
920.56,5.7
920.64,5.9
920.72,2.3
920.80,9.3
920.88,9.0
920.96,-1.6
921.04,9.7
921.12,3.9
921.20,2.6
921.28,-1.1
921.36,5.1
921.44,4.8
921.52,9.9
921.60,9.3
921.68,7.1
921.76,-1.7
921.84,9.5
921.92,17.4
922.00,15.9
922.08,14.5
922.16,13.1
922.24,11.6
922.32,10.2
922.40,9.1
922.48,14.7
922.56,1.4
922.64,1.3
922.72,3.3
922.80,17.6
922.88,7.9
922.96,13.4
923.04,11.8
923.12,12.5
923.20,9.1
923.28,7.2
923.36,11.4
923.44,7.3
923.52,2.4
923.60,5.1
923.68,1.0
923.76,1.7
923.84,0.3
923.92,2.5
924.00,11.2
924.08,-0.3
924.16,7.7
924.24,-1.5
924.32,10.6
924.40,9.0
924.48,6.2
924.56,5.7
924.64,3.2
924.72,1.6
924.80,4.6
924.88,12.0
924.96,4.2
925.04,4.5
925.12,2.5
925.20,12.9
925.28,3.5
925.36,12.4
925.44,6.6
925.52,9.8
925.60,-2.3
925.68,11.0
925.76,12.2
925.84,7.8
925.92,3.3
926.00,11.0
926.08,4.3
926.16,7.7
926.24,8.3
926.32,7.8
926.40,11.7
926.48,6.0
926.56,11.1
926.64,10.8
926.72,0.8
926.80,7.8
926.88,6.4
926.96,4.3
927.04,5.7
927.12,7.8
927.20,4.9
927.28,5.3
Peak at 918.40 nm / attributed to [O III] 5007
